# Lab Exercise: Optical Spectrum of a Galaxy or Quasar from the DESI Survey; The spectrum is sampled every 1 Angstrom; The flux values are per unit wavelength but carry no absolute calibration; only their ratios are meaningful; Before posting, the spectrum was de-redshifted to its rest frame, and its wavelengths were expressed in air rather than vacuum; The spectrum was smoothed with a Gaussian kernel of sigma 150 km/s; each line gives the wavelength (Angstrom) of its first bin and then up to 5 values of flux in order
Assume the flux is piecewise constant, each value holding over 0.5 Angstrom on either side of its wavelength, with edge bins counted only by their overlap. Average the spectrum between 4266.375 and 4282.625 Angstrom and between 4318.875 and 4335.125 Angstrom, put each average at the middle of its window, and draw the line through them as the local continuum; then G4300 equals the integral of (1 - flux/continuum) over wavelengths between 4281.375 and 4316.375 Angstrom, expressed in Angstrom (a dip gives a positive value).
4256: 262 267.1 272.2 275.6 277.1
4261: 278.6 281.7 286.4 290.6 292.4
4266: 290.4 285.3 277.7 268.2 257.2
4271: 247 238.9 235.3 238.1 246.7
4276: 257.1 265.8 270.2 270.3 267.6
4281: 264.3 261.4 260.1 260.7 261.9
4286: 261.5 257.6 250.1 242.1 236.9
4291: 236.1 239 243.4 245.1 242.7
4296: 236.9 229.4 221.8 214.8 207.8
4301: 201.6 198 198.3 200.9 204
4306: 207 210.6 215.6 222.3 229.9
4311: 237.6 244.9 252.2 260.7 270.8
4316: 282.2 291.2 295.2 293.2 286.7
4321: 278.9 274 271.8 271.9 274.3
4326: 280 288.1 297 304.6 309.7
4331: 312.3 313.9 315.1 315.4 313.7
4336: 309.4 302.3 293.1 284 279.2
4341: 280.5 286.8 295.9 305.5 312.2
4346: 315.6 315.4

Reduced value 5.0 Angstrom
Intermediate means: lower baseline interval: 260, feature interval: 236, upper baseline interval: 294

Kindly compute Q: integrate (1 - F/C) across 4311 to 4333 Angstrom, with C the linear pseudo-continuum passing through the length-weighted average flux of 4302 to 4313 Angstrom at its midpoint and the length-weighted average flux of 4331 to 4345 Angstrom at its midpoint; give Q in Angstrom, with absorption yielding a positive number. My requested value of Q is -2.2 Angstrom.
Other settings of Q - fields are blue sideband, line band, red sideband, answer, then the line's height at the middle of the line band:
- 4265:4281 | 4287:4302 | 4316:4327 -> 2.2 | 271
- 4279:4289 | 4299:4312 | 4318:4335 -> 3.0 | 277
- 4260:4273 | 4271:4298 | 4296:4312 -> -0.6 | 245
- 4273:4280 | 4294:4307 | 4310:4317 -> 2.2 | 258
